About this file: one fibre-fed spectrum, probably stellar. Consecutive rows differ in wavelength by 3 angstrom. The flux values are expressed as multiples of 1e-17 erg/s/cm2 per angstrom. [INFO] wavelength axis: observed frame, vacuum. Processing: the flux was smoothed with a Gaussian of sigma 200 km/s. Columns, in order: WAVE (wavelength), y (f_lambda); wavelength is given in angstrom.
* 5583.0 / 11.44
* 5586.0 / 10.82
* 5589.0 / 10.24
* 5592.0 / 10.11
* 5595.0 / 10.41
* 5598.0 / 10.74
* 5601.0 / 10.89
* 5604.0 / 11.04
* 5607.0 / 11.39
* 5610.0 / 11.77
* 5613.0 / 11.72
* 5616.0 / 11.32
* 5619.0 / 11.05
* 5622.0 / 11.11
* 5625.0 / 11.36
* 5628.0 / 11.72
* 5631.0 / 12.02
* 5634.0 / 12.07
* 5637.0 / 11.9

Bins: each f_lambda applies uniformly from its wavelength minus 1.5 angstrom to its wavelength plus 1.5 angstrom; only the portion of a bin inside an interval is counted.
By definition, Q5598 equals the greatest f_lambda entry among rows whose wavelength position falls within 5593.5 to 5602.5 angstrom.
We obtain 10.89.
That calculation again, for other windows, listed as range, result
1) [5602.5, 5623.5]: 11.77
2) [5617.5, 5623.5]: 11.11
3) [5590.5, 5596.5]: 10.41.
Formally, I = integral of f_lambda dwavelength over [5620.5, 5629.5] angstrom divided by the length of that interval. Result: 11.4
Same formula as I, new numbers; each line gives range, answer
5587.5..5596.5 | 10.3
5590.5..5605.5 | 10.6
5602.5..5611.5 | 11.4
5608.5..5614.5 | 11.7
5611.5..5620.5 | 11.4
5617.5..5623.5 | 11.1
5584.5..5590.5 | 10.5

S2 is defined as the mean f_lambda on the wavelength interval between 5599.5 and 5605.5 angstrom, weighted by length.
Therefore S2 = 11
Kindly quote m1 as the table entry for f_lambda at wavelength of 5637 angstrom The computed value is 11.9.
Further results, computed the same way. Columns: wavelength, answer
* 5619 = 11.05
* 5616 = 11.32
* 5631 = 12.02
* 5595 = 10.41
